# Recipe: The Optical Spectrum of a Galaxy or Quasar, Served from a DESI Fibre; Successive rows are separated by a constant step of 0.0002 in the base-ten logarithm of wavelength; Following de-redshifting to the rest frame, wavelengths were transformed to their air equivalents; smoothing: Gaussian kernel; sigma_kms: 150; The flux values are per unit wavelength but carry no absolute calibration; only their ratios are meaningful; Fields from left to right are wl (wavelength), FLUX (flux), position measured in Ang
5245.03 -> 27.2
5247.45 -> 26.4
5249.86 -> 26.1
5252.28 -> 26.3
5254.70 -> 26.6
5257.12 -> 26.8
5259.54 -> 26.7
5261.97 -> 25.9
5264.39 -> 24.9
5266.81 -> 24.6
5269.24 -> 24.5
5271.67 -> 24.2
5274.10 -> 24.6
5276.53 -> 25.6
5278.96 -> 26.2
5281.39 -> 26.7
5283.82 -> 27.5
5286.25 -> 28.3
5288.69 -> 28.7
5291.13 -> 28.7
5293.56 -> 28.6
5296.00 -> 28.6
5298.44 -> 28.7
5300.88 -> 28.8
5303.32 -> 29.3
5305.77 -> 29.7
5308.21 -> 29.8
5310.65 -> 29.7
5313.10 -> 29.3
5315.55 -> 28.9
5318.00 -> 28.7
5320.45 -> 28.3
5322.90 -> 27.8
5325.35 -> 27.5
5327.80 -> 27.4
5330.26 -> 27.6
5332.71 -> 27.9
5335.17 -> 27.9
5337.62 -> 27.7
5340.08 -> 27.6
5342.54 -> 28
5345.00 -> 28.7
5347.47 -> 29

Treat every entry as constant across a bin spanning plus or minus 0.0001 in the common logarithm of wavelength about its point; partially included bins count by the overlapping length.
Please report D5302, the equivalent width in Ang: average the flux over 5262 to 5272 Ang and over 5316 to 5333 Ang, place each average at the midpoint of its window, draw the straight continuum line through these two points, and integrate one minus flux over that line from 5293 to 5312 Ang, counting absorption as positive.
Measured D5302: -1.7 Ang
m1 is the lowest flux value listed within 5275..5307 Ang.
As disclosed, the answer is 25.6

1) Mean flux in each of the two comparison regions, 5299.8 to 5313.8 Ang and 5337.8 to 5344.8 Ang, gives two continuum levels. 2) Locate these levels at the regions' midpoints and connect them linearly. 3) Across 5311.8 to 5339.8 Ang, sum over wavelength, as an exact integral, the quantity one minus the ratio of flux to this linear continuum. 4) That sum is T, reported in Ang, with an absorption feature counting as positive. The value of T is 0.51 Ang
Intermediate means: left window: 29.4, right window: 27.9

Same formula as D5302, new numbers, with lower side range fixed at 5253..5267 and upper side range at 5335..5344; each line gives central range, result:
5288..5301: -0.9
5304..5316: -1.0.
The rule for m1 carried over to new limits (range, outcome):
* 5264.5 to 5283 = 24.2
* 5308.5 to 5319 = 28.7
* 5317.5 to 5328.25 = 27.4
